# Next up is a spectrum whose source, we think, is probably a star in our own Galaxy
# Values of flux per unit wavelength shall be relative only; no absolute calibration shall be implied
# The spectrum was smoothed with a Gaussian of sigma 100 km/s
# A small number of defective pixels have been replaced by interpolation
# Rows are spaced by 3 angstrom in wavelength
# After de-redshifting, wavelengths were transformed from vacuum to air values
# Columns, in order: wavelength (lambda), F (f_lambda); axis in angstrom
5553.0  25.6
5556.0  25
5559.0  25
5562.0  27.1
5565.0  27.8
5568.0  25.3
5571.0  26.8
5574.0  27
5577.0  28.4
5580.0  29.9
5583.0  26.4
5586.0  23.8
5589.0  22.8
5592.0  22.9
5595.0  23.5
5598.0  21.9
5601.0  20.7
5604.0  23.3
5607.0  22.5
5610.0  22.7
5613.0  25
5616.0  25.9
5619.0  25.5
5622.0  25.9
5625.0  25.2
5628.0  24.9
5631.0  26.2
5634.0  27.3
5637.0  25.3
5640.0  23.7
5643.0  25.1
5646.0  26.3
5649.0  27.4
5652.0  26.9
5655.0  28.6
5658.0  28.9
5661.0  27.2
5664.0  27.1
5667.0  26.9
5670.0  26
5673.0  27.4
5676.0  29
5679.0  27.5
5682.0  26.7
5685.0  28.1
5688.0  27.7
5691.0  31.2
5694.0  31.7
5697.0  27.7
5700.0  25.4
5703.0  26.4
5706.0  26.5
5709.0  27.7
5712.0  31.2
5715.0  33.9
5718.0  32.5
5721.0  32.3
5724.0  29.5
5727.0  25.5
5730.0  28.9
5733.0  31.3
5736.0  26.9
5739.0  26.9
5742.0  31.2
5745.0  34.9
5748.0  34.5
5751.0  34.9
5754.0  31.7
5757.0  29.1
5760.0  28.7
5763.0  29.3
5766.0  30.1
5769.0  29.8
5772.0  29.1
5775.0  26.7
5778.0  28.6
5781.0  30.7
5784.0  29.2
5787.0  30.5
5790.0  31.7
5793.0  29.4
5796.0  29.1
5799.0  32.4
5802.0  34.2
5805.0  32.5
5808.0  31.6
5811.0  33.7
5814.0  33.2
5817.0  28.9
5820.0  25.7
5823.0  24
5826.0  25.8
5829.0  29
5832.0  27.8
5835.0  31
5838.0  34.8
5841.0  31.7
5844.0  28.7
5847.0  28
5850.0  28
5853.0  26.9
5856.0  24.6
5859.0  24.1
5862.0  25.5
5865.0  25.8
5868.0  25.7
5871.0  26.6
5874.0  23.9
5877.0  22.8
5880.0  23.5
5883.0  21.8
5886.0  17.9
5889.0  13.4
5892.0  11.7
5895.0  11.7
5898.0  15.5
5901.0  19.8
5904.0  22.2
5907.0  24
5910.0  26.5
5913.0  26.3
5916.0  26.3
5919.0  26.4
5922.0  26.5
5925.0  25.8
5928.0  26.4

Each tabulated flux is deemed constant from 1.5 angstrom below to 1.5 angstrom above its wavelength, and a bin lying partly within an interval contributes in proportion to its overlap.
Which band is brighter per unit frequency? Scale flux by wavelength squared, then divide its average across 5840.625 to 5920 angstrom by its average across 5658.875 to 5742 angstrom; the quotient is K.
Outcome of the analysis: 0.86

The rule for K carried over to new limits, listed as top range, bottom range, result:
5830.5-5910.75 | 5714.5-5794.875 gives 0.82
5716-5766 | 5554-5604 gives 1.28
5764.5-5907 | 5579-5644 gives 1.17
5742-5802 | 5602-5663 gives 1.25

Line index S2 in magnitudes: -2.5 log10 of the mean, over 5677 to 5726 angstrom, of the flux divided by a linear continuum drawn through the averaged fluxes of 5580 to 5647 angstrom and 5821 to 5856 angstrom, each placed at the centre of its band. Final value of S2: -0.12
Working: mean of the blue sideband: 24.5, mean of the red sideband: 28.5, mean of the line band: 29.1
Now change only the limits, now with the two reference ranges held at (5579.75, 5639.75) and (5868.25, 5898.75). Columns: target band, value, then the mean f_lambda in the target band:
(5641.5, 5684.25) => -0.163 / 27.2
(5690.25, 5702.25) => -0.249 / 28.7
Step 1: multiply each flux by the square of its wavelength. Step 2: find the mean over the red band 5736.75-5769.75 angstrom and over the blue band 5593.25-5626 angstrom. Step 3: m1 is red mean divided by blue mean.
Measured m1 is 1.4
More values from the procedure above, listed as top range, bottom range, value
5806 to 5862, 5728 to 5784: 0.98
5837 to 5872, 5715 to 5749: 0.94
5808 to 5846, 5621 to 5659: 1.20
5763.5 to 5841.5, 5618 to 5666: 1.20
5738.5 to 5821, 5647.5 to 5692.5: 1.15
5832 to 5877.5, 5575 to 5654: 1.19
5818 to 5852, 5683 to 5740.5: 1.03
